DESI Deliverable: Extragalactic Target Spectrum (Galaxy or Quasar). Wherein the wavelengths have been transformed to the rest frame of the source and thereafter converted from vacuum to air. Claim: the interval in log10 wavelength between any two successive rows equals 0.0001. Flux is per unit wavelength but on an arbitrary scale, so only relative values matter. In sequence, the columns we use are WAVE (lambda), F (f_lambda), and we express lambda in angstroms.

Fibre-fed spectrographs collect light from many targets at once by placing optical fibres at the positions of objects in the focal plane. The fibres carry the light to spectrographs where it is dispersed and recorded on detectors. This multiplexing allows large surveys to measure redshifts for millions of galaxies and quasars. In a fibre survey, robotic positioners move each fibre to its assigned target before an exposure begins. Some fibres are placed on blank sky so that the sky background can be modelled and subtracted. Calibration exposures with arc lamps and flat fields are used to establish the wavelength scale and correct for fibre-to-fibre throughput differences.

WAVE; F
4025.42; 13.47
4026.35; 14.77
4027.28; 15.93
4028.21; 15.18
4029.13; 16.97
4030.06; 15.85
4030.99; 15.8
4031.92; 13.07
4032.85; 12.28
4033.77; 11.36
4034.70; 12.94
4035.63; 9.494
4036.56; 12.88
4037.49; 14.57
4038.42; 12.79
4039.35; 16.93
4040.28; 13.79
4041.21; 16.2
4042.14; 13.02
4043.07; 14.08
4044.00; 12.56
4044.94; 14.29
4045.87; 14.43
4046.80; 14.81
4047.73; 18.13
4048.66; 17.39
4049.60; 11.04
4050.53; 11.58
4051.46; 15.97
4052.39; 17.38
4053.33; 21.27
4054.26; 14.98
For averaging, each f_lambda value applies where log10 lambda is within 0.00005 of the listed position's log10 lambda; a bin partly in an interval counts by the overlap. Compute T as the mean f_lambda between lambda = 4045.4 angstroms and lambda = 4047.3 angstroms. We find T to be 14.7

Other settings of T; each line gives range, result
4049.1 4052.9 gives 14.1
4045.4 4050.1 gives 15.1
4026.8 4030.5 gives 16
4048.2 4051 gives 13.3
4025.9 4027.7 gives 15.3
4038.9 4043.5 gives 14.8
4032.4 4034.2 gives 11.9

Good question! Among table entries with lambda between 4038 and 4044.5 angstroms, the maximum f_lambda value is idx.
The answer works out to 16.93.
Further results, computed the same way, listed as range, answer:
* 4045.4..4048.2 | 18.13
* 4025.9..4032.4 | 16.97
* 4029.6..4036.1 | 15.85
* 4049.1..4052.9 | 17.38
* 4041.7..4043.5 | 14.08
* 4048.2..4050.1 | 17.39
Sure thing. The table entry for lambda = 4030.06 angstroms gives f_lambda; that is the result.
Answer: 15.85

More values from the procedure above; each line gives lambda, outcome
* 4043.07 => 14.08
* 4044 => 12.56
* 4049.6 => 11.04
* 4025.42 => 13.47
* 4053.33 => 21.27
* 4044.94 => 14.29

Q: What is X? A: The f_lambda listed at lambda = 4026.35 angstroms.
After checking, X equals 14.77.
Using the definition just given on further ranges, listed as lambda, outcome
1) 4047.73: 18.13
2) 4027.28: 15.93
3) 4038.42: 12.79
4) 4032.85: 12.28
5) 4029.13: 16.97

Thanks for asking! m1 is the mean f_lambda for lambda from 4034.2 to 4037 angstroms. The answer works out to 11.7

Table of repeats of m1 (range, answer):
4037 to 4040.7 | 14.5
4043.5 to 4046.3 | 13.7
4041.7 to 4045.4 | 13.5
